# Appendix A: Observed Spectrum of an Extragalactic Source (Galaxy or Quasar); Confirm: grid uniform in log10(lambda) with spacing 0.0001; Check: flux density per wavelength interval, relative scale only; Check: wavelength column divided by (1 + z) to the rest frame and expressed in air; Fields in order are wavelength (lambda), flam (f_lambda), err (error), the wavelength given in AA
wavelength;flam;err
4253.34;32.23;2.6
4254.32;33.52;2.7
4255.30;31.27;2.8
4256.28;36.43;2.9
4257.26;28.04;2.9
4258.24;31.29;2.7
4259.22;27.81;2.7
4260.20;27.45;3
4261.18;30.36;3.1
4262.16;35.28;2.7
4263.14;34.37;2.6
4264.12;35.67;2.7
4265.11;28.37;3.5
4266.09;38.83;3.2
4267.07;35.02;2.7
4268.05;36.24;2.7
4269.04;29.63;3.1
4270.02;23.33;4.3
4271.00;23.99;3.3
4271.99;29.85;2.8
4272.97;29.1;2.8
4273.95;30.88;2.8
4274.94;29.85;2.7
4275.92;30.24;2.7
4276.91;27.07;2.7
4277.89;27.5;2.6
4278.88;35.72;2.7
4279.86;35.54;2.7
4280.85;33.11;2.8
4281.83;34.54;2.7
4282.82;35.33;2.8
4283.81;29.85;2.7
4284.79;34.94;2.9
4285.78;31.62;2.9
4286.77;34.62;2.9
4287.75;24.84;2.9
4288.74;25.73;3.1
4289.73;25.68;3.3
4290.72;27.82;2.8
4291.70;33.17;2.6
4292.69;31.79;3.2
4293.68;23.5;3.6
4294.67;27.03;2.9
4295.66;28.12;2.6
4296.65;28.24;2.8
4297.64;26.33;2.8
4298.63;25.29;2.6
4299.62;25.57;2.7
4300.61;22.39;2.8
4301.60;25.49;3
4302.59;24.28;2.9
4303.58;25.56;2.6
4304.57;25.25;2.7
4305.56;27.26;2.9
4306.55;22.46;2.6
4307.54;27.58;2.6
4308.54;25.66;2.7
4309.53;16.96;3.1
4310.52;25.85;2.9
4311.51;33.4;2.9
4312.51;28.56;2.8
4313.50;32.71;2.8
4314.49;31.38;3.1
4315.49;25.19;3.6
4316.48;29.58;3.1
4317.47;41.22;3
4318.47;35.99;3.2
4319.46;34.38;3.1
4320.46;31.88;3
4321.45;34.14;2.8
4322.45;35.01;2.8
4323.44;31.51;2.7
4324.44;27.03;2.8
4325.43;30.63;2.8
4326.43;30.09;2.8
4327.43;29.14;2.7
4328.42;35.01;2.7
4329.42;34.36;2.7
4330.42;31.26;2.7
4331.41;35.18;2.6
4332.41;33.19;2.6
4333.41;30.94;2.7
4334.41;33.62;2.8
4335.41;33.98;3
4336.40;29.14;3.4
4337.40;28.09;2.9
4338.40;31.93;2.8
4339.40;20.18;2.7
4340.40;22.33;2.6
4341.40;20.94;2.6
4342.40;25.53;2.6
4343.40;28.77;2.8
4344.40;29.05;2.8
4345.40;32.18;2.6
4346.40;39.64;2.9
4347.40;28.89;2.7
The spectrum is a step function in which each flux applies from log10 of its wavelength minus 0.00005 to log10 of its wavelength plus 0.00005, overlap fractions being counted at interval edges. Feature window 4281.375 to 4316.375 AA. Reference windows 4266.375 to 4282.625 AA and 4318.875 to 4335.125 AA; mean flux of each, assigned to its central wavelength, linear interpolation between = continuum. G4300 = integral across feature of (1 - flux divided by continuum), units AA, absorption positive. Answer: 4.14 AA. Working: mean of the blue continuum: 30.9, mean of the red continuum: 32.4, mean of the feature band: 27.8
